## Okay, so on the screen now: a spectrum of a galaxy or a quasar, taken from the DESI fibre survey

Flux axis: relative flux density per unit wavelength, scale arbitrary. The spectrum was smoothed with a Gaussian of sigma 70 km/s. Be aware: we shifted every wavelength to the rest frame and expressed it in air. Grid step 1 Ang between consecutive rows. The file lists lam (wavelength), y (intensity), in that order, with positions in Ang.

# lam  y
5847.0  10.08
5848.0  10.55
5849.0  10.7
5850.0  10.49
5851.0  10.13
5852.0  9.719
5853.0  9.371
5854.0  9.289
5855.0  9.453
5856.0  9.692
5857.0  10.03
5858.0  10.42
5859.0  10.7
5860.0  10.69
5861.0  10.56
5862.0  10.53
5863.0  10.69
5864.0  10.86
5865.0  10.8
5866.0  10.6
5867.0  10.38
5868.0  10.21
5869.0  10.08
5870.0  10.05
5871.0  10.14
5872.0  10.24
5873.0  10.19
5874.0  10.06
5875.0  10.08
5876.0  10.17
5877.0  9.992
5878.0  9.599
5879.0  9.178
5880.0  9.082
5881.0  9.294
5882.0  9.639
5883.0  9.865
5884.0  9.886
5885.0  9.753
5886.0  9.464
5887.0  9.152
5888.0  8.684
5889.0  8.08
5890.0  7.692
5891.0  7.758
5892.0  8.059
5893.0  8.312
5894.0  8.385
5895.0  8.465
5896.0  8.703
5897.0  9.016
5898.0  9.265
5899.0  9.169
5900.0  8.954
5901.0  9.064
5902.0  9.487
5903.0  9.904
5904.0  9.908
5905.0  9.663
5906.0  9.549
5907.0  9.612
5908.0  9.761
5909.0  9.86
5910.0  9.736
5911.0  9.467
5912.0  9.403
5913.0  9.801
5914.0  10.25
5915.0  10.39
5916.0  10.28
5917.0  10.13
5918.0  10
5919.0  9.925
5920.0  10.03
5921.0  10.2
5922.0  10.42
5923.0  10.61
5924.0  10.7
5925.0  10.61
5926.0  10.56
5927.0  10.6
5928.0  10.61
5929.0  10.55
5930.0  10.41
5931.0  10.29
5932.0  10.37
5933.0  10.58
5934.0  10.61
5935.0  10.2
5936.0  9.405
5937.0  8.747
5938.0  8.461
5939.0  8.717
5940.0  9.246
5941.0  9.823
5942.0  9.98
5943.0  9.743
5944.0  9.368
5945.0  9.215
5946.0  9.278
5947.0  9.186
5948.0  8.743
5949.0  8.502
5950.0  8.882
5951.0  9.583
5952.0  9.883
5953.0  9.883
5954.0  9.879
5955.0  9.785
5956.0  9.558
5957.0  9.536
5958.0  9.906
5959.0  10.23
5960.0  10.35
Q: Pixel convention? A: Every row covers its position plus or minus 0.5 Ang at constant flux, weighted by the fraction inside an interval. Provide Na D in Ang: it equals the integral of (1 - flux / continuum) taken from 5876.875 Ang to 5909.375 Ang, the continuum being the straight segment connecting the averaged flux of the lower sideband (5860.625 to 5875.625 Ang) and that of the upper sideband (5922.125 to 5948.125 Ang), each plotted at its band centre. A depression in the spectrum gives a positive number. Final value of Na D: 3.3 Ang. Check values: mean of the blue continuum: 10.4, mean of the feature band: 9.15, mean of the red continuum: 9.89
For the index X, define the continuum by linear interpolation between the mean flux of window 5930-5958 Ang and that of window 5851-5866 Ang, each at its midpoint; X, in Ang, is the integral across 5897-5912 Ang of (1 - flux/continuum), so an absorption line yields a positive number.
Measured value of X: 0.5 Ang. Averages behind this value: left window 10.2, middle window 9.51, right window 9.56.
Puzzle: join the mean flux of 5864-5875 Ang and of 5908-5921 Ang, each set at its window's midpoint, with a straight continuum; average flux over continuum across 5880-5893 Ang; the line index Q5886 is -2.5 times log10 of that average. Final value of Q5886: 0.14 mag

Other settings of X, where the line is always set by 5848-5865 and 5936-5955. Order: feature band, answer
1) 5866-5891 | 1.0 Ang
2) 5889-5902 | 1.6 Ang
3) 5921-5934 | -1.4 Ang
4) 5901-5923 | -0.5 Ang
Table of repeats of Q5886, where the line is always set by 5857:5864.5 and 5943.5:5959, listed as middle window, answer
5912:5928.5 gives -0.05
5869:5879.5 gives 0.05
